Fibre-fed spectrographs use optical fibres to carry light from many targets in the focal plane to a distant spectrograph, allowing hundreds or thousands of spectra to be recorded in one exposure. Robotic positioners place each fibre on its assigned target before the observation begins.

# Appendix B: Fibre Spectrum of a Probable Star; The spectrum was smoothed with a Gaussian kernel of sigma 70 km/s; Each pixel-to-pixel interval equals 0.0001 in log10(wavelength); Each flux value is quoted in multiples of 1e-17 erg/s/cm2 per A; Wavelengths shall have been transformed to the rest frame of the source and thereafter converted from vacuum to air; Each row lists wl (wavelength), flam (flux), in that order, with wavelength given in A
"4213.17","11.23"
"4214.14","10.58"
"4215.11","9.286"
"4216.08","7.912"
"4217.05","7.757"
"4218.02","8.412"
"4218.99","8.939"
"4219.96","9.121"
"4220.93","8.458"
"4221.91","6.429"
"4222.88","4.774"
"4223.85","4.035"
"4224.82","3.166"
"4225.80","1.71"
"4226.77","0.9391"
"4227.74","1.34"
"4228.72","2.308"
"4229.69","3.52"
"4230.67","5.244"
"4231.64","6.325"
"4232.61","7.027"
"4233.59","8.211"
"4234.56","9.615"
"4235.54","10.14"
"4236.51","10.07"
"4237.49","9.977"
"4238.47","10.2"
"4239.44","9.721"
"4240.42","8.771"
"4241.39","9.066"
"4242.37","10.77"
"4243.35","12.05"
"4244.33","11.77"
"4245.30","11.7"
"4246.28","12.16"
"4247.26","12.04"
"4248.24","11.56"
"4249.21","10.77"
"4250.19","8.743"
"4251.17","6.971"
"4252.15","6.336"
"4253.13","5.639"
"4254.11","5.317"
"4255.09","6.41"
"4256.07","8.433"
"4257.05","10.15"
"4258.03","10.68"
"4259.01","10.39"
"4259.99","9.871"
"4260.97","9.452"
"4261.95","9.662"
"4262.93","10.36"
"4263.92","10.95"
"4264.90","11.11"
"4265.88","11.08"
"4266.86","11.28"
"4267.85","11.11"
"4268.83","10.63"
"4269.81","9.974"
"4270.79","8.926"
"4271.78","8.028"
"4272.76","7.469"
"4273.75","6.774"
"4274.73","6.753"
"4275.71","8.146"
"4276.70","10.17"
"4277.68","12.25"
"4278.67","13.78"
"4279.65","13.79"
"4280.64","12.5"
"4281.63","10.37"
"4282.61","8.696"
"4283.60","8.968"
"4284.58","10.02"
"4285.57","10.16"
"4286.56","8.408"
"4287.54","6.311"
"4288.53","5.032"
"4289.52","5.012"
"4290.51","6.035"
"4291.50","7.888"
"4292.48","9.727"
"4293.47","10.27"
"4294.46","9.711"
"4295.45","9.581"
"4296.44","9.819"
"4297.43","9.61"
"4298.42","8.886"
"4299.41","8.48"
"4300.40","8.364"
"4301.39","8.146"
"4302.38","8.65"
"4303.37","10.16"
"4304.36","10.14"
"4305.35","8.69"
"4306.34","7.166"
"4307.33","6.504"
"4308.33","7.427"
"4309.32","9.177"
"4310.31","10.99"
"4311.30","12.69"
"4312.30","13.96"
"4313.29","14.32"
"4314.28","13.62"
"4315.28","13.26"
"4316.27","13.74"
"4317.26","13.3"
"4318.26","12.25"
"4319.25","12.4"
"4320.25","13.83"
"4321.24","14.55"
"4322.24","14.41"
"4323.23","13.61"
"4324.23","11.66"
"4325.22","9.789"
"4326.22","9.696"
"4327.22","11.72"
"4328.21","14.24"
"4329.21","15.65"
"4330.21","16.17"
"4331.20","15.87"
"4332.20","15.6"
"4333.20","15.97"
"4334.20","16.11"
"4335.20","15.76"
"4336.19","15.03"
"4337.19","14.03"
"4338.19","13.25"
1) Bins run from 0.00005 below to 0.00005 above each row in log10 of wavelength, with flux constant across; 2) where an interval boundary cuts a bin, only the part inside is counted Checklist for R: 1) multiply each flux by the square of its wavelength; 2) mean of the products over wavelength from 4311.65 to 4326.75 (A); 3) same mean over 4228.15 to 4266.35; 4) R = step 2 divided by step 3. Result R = 1.5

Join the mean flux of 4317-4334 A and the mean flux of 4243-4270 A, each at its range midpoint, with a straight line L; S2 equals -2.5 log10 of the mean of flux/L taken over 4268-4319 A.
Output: 0.22 mag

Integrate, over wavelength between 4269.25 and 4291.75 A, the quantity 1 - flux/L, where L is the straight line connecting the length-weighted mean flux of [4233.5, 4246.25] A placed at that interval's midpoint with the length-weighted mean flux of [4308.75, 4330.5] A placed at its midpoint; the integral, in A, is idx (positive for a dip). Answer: 5.15 A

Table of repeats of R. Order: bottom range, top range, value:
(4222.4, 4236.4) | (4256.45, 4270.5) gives 2.11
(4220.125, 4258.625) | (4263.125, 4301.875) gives 1.22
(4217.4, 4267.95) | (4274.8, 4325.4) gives 1.27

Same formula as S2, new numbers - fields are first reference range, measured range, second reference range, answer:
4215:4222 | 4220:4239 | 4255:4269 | 0.41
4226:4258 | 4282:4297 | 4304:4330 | 0.25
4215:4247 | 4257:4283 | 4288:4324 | -0.13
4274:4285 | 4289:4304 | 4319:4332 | 0.31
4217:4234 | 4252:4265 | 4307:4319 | -0.14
